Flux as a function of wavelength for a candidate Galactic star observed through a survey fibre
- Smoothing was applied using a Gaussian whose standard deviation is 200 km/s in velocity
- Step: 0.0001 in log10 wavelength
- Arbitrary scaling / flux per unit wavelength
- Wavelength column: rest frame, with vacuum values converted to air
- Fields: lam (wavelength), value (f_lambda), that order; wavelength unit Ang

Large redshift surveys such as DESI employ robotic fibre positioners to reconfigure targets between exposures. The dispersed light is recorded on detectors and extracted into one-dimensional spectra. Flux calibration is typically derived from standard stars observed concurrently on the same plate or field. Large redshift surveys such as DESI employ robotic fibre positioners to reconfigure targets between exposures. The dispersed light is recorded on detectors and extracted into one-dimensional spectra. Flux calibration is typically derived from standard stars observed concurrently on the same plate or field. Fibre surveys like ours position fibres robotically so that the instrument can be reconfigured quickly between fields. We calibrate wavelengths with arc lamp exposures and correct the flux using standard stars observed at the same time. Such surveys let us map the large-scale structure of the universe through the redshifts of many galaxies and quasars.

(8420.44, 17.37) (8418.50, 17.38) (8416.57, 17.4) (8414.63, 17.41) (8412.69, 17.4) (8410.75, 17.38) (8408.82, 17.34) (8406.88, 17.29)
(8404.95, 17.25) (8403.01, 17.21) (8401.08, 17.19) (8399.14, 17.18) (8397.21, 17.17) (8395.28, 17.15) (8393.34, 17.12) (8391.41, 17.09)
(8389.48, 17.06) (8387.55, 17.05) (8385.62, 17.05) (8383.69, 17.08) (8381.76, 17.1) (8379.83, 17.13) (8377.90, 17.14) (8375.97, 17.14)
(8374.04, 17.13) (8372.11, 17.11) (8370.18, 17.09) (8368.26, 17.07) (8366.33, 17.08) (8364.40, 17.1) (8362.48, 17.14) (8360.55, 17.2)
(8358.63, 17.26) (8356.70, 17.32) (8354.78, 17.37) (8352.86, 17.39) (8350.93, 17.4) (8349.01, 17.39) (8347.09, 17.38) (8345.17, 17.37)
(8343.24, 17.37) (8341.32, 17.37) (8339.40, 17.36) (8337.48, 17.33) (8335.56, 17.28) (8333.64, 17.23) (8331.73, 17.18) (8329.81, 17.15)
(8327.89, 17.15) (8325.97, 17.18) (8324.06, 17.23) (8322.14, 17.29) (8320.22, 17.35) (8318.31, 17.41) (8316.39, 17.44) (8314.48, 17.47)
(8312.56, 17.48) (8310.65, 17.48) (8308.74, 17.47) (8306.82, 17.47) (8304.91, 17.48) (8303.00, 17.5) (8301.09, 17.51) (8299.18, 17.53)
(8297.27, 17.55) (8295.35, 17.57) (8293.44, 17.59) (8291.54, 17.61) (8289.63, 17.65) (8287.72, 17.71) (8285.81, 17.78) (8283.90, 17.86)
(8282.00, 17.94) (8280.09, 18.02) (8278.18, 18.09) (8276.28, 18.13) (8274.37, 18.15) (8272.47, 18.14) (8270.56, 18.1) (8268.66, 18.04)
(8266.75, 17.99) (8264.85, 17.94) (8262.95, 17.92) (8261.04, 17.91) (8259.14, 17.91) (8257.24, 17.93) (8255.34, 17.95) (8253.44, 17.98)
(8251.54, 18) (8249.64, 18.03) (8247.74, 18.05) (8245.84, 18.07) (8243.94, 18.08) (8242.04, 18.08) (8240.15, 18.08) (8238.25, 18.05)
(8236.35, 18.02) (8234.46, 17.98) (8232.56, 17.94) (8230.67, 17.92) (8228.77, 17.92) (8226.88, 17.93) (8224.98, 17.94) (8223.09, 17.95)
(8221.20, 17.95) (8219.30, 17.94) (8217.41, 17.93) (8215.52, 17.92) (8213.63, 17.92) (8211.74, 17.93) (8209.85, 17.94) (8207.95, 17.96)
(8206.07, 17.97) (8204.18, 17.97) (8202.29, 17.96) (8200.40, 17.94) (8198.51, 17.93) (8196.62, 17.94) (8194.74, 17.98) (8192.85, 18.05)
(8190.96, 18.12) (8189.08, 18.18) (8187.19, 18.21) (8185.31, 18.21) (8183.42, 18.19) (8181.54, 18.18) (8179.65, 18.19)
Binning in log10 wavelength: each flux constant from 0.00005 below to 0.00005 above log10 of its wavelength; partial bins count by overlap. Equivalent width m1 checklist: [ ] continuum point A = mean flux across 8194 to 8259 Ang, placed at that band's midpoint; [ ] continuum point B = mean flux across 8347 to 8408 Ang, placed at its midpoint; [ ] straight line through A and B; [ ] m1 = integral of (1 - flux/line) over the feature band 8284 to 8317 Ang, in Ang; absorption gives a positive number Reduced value 0.1 Ang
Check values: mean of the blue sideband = 18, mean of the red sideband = 17.2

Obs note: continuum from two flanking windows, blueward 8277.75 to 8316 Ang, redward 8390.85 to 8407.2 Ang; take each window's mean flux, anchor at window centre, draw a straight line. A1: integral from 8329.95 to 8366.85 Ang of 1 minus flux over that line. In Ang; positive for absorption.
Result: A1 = 0.2 Ang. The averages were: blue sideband 17.6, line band 17.3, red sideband 17.2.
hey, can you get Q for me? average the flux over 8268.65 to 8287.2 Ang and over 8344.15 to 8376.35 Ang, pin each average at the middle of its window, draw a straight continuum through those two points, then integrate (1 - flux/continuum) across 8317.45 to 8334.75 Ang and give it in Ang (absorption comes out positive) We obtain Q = 0.3 Ang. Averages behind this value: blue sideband 18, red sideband 17.2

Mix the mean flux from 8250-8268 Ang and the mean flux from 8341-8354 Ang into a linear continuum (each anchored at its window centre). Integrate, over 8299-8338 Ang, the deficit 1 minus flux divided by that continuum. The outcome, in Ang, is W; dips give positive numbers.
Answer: 0.5 Ang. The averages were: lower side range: 17.9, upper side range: 17.4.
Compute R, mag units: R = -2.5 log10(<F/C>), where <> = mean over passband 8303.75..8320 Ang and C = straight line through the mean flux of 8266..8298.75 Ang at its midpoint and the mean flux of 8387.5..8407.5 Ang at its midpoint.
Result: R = 0.01 mag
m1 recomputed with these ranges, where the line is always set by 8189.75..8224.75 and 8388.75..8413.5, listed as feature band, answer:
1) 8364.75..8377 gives 0.2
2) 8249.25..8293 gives -0.5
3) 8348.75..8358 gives 0.0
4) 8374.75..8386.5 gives 0.1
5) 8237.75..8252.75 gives -0.2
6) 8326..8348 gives 0.2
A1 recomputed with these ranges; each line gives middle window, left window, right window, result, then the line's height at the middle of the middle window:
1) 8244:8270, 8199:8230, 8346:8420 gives -0.33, 17.8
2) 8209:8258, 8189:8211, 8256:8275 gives 0.04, 18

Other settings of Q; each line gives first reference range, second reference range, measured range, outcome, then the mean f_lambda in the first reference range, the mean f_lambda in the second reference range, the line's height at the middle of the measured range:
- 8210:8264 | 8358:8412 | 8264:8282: -0.29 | 18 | 17.2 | 17.8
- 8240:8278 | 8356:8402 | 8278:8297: 0.06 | 18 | 17.1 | 17.8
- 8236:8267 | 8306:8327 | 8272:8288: -0.23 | 18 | 17.4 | 17.7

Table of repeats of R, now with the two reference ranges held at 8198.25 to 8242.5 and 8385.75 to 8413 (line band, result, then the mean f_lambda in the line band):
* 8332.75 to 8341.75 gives 0.010 mag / 17.3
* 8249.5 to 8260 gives -0.009 mag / 18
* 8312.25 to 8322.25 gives 0.009 mag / 17.4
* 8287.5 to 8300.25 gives 0.003 mag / 17.6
